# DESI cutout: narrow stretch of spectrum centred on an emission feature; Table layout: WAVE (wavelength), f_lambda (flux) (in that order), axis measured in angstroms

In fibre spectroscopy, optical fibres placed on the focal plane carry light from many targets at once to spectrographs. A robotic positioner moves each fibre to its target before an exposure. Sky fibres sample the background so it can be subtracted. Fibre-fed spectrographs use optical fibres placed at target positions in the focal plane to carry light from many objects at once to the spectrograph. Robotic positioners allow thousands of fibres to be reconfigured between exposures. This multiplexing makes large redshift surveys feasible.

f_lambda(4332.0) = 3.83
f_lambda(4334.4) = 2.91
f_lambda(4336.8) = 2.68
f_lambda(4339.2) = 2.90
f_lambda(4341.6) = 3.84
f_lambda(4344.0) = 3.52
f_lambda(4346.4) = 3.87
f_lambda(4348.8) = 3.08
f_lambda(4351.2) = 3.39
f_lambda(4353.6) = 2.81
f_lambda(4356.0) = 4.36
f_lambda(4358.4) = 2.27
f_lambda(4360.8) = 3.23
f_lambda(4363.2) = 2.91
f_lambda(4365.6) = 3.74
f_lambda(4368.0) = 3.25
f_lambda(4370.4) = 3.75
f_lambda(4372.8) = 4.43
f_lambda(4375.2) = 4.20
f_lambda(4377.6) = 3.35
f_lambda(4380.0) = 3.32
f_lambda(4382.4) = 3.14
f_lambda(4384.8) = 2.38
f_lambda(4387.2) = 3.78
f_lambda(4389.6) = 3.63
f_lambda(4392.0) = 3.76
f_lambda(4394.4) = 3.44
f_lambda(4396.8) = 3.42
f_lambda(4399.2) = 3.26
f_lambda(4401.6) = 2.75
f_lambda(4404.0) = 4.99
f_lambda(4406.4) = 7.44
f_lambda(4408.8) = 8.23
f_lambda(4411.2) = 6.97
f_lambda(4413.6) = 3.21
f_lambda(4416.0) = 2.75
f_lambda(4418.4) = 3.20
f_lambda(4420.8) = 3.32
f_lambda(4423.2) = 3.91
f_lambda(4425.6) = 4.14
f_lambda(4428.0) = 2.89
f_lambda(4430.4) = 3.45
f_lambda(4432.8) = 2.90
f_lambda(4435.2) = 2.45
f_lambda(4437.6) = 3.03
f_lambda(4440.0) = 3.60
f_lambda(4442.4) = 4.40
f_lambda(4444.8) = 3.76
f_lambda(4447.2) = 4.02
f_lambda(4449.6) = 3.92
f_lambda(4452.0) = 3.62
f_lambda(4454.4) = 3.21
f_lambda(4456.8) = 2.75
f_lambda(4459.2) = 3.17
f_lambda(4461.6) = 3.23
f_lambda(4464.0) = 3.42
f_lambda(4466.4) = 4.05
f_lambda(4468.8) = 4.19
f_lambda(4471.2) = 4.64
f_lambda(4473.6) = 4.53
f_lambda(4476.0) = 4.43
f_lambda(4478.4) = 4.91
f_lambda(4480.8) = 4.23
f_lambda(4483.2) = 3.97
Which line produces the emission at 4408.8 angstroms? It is [O II] 3727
